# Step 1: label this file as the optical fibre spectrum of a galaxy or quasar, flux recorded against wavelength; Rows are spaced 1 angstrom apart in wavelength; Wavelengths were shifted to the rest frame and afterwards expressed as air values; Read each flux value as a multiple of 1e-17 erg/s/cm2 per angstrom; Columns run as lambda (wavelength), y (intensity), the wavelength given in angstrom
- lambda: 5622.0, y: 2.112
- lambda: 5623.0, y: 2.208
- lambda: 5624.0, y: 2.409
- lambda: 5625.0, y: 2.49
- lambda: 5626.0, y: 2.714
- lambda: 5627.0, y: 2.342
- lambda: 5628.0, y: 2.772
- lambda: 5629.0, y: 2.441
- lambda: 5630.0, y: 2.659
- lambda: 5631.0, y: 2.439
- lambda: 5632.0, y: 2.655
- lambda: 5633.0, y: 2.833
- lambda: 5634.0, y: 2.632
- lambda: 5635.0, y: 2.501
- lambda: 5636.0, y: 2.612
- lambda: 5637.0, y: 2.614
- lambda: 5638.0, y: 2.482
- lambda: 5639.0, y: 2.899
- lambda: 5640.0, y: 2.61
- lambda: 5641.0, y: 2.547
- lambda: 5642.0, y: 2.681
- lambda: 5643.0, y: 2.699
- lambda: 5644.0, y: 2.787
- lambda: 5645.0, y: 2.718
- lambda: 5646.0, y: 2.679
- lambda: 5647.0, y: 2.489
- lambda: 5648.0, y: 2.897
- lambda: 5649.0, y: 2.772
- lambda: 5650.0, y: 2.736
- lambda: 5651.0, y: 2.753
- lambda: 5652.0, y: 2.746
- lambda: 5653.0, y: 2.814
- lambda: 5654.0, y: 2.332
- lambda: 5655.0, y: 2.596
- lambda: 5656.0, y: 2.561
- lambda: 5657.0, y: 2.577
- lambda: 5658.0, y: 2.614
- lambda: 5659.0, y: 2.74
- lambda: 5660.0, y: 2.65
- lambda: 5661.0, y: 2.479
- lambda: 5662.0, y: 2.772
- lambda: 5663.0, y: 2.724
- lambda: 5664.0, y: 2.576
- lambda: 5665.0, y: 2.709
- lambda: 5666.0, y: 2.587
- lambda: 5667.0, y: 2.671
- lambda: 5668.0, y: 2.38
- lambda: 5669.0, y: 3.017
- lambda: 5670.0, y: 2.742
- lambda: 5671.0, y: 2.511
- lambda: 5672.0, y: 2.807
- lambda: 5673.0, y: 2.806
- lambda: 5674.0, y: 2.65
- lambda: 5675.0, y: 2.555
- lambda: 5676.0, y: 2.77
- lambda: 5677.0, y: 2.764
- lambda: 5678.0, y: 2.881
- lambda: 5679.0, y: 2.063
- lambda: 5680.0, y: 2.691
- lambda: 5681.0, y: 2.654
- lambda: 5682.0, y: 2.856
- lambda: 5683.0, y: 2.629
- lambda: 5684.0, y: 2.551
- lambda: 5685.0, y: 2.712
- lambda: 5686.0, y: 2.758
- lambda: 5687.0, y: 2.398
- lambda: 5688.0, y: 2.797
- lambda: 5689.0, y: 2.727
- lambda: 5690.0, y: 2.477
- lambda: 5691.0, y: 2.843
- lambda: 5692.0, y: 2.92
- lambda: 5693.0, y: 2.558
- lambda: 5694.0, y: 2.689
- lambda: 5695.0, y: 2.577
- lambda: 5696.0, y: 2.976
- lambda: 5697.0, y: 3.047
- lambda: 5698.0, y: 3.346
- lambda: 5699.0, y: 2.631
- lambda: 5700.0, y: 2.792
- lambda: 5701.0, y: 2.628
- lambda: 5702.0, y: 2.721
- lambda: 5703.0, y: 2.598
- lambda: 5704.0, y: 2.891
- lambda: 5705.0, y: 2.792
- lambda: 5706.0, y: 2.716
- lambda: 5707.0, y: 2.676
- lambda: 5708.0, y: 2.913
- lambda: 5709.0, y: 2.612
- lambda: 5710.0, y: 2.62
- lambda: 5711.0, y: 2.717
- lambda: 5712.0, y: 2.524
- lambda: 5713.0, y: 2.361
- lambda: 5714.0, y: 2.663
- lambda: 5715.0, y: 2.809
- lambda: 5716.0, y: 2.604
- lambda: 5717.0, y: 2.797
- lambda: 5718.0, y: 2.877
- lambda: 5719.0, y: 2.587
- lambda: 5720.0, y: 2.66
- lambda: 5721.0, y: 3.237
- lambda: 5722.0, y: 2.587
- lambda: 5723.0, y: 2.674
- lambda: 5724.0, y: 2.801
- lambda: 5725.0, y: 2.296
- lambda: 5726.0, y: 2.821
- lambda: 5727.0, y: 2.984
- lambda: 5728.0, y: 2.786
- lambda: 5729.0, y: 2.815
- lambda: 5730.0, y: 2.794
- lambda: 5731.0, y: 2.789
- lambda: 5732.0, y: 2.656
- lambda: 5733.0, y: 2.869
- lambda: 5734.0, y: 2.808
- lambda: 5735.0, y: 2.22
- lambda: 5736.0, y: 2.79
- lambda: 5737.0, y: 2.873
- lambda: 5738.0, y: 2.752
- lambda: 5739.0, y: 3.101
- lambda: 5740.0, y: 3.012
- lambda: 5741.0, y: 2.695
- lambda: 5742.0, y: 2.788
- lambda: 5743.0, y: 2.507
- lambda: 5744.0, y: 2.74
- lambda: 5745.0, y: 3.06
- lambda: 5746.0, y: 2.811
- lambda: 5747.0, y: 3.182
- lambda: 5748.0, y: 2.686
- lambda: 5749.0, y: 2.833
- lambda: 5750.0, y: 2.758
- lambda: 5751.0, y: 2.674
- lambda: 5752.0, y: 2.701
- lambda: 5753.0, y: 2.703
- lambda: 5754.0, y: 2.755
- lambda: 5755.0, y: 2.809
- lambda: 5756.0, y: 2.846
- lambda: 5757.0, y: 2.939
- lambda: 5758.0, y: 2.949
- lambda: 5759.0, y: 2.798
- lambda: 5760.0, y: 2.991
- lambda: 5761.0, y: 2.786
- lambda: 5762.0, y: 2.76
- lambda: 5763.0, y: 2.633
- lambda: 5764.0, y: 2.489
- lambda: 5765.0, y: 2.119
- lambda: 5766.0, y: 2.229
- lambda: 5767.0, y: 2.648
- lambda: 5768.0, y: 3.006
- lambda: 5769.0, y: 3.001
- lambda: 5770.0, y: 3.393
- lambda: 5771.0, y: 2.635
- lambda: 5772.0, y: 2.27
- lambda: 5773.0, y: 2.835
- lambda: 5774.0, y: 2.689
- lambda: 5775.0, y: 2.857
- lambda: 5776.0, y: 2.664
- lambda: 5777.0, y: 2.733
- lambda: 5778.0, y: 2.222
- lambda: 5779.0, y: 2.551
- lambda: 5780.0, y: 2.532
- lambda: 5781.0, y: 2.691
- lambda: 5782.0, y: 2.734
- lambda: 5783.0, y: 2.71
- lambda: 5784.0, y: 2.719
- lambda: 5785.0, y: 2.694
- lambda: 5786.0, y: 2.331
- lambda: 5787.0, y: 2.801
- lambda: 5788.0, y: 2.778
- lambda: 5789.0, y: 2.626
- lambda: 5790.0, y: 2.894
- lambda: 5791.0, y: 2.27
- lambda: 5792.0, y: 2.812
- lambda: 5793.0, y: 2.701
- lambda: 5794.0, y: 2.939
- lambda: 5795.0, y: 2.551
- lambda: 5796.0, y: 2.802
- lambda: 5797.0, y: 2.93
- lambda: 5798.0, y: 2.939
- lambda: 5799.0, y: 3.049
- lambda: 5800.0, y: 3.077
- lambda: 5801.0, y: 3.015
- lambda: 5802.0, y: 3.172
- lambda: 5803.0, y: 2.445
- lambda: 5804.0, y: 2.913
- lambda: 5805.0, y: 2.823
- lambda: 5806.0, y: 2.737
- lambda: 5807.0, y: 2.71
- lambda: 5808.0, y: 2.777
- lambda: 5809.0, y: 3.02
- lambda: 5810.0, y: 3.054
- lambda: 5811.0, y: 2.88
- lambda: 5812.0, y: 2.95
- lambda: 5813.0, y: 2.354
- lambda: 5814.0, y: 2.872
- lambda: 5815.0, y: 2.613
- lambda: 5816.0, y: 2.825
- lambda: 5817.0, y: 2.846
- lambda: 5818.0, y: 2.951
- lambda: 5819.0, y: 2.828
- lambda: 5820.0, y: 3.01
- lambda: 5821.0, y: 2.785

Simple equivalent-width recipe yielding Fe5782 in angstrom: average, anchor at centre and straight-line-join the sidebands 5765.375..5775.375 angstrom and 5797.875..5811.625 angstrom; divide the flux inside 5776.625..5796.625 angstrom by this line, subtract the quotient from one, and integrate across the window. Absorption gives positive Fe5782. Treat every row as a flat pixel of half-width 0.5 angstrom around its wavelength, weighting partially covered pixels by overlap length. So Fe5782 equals 1.2 angstrom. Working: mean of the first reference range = 2.75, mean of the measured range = 2.66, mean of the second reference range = 2.9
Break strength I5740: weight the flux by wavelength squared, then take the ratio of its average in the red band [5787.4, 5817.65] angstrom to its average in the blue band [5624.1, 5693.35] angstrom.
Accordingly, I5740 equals 1.1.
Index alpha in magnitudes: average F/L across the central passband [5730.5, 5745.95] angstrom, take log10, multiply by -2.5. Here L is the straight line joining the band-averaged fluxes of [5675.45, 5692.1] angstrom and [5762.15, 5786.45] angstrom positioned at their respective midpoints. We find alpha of -0.050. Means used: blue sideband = 2.67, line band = 2.78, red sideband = 2.64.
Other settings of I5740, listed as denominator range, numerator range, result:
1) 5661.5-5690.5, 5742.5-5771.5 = 1.07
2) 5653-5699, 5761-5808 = 1.05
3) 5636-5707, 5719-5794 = 1.05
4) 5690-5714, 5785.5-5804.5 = 1.05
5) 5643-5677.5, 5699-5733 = 1.04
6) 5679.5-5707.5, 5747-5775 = 1.03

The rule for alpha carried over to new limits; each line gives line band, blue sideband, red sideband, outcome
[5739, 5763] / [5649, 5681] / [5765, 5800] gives -0.05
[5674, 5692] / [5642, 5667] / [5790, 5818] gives 0.01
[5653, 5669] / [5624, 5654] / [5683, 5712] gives 0.03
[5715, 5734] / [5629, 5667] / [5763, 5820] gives -0.02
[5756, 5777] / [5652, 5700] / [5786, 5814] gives 0.01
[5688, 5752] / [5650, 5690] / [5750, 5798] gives -0.03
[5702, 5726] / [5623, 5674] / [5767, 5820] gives 0.00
